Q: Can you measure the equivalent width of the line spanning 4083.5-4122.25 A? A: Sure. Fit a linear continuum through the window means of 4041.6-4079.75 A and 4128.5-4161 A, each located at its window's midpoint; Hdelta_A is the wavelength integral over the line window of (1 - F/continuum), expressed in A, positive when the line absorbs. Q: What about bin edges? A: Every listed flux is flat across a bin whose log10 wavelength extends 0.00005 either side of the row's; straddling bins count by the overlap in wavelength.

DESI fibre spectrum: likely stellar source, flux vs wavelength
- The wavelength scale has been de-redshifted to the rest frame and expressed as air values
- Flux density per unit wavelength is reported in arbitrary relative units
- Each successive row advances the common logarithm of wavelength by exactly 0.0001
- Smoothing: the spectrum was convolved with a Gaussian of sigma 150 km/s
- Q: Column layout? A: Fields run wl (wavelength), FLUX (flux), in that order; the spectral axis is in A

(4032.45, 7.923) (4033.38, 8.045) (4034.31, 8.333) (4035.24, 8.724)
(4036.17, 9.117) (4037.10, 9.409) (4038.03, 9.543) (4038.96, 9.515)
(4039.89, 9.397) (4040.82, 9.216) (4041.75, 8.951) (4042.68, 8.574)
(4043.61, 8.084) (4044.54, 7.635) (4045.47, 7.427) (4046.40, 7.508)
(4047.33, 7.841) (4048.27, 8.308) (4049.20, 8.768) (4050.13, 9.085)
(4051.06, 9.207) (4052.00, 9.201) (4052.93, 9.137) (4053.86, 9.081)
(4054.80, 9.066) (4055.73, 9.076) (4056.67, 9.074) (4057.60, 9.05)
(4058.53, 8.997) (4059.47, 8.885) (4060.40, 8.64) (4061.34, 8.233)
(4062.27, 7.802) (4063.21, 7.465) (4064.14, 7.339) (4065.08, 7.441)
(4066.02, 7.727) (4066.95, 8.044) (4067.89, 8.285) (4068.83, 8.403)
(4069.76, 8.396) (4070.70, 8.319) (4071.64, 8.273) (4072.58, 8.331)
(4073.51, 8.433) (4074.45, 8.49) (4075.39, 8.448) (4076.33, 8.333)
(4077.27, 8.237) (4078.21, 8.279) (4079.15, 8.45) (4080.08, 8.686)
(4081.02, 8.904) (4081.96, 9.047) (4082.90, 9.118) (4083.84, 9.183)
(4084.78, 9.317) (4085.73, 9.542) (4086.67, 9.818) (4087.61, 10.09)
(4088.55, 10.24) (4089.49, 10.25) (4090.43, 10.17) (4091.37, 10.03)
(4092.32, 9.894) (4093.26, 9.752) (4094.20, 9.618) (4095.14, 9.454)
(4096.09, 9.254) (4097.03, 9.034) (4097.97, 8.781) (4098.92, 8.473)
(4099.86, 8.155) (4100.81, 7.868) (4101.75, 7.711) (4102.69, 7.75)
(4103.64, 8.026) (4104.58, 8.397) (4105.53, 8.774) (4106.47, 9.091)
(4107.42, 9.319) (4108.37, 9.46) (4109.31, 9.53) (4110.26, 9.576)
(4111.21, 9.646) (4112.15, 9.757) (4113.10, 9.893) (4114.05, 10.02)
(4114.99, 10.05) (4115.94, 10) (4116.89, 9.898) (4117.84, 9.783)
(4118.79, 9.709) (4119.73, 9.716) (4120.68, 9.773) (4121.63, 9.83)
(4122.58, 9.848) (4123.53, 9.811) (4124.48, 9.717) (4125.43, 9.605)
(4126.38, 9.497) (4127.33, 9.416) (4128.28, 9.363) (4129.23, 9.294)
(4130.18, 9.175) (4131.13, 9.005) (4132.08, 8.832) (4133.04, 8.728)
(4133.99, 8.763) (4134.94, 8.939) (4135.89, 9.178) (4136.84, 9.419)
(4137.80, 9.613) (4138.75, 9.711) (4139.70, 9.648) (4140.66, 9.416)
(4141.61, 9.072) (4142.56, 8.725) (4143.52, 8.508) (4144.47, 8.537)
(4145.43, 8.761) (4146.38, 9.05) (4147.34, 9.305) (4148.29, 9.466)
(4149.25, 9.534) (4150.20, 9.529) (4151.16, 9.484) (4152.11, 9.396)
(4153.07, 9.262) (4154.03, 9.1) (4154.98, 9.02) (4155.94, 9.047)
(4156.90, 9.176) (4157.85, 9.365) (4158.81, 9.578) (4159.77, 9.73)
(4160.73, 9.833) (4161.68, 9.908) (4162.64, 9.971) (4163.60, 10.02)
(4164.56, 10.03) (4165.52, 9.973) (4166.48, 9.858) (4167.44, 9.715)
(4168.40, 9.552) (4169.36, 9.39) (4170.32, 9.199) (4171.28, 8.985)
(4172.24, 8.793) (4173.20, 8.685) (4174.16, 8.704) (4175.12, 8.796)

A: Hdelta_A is -2.56 A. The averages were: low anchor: 8.4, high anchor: 9.21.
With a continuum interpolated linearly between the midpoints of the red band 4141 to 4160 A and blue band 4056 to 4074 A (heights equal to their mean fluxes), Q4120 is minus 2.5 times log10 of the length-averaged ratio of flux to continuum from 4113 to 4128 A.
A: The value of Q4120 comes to -0.11 mag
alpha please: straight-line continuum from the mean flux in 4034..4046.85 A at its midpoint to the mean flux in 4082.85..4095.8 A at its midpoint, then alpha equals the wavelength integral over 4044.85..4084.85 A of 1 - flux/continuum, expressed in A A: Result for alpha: 3.2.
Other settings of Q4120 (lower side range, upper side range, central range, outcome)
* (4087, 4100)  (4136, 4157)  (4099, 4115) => 0.06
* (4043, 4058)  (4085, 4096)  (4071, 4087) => 0.09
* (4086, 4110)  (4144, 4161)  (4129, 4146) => 0.02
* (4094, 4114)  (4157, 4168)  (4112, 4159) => 0.00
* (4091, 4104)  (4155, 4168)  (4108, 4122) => -0.08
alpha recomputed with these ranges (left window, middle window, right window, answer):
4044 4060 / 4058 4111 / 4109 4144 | 1.4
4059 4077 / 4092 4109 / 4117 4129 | 0.4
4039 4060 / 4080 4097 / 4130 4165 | -1.2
